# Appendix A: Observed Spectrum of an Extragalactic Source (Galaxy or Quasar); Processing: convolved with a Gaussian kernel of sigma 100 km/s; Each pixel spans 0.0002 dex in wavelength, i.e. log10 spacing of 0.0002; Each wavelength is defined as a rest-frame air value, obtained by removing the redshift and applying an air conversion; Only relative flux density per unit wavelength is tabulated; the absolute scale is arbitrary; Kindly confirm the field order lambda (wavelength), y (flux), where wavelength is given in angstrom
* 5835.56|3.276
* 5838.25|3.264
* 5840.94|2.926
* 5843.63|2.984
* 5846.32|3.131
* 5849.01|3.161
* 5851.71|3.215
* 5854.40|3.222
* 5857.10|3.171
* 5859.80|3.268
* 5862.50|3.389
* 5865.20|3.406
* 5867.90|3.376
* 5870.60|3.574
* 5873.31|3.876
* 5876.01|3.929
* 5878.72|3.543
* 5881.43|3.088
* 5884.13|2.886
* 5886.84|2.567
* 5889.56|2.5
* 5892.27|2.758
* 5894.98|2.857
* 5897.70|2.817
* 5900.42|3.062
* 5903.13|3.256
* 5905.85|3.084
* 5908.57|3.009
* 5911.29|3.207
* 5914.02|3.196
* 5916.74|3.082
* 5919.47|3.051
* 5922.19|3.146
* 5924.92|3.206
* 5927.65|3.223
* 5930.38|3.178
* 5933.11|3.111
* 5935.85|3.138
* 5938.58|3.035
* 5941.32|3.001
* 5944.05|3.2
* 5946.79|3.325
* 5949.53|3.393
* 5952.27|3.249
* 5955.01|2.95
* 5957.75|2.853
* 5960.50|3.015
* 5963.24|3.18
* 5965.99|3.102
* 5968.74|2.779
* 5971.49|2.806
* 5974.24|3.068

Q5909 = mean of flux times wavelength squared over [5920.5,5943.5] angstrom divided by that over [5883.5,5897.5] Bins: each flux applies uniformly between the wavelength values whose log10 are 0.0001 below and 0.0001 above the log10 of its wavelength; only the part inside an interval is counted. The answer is 1.17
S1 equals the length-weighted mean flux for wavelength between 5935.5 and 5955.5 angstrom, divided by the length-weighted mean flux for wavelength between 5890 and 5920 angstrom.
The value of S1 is 1.05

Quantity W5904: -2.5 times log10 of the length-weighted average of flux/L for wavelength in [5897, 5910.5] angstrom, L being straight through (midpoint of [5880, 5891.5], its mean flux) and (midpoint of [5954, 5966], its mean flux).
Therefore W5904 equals -0.09 mag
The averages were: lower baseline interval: 2.77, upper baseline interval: 3.01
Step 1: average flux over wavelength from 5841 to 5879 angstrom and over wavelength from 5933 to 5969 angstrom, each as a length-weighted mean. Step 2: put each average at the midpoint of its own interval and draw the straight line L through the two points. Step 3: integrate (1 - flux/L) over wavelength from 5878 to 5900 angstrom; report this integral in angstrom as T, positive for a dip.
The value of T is 2.8 angstrom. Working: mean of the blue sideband 3.36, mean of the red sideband 3.1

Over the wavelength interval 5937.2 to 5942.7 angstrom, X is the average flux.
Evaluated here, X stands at 3.02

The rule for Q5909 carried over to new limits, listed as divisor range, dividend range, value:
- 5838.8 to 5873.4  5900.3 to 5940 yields 0.98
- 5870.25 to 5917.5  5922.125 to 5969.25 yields 1.02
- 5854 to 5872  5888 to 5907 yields 0.88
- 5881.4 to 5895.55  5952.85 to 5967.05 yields 1.13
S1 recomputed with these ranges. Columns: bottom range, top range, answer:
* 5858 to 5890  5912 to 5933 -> 0.95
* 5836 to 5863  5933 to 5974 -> 0.97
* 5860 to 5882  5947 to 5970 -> 0.87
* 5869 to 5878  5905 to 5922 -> 0.83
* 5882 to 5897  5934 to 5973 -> 1.12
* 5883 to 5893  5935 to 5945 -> 1.16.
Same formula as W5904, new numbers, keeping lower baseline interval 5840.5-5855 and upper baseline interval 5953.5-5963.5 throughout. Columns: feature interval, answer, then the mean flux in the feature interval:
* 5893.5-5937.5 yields -0.023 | 3.1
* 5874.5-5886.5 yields -0.078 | 3.3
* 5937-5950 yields -0.062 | 3.18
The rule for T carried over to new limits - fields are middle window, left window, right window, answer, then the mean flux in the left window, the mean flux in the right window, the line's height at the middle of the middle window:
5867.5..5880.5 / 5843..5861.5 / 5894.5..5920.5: -2.2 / 3.18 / 3.07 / 3.13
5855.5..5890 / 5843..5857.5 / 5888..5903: -3.4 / 3.15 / 2.83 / 2.99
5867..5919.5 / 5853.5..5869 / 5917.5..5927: 1.4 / 3.31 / 3.14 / 3.22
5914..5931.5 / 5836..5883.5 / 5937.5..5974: 0.0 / 3.32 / 3.07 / 3.15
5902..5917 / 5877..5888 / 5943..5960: -0.2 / 3.06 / 3.15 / 3.1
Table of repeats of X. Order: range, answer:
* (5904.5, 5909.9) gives 3.05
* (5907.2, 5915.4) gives 3.14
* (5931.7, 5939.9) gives 3.1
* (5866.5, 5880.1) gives 3.66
